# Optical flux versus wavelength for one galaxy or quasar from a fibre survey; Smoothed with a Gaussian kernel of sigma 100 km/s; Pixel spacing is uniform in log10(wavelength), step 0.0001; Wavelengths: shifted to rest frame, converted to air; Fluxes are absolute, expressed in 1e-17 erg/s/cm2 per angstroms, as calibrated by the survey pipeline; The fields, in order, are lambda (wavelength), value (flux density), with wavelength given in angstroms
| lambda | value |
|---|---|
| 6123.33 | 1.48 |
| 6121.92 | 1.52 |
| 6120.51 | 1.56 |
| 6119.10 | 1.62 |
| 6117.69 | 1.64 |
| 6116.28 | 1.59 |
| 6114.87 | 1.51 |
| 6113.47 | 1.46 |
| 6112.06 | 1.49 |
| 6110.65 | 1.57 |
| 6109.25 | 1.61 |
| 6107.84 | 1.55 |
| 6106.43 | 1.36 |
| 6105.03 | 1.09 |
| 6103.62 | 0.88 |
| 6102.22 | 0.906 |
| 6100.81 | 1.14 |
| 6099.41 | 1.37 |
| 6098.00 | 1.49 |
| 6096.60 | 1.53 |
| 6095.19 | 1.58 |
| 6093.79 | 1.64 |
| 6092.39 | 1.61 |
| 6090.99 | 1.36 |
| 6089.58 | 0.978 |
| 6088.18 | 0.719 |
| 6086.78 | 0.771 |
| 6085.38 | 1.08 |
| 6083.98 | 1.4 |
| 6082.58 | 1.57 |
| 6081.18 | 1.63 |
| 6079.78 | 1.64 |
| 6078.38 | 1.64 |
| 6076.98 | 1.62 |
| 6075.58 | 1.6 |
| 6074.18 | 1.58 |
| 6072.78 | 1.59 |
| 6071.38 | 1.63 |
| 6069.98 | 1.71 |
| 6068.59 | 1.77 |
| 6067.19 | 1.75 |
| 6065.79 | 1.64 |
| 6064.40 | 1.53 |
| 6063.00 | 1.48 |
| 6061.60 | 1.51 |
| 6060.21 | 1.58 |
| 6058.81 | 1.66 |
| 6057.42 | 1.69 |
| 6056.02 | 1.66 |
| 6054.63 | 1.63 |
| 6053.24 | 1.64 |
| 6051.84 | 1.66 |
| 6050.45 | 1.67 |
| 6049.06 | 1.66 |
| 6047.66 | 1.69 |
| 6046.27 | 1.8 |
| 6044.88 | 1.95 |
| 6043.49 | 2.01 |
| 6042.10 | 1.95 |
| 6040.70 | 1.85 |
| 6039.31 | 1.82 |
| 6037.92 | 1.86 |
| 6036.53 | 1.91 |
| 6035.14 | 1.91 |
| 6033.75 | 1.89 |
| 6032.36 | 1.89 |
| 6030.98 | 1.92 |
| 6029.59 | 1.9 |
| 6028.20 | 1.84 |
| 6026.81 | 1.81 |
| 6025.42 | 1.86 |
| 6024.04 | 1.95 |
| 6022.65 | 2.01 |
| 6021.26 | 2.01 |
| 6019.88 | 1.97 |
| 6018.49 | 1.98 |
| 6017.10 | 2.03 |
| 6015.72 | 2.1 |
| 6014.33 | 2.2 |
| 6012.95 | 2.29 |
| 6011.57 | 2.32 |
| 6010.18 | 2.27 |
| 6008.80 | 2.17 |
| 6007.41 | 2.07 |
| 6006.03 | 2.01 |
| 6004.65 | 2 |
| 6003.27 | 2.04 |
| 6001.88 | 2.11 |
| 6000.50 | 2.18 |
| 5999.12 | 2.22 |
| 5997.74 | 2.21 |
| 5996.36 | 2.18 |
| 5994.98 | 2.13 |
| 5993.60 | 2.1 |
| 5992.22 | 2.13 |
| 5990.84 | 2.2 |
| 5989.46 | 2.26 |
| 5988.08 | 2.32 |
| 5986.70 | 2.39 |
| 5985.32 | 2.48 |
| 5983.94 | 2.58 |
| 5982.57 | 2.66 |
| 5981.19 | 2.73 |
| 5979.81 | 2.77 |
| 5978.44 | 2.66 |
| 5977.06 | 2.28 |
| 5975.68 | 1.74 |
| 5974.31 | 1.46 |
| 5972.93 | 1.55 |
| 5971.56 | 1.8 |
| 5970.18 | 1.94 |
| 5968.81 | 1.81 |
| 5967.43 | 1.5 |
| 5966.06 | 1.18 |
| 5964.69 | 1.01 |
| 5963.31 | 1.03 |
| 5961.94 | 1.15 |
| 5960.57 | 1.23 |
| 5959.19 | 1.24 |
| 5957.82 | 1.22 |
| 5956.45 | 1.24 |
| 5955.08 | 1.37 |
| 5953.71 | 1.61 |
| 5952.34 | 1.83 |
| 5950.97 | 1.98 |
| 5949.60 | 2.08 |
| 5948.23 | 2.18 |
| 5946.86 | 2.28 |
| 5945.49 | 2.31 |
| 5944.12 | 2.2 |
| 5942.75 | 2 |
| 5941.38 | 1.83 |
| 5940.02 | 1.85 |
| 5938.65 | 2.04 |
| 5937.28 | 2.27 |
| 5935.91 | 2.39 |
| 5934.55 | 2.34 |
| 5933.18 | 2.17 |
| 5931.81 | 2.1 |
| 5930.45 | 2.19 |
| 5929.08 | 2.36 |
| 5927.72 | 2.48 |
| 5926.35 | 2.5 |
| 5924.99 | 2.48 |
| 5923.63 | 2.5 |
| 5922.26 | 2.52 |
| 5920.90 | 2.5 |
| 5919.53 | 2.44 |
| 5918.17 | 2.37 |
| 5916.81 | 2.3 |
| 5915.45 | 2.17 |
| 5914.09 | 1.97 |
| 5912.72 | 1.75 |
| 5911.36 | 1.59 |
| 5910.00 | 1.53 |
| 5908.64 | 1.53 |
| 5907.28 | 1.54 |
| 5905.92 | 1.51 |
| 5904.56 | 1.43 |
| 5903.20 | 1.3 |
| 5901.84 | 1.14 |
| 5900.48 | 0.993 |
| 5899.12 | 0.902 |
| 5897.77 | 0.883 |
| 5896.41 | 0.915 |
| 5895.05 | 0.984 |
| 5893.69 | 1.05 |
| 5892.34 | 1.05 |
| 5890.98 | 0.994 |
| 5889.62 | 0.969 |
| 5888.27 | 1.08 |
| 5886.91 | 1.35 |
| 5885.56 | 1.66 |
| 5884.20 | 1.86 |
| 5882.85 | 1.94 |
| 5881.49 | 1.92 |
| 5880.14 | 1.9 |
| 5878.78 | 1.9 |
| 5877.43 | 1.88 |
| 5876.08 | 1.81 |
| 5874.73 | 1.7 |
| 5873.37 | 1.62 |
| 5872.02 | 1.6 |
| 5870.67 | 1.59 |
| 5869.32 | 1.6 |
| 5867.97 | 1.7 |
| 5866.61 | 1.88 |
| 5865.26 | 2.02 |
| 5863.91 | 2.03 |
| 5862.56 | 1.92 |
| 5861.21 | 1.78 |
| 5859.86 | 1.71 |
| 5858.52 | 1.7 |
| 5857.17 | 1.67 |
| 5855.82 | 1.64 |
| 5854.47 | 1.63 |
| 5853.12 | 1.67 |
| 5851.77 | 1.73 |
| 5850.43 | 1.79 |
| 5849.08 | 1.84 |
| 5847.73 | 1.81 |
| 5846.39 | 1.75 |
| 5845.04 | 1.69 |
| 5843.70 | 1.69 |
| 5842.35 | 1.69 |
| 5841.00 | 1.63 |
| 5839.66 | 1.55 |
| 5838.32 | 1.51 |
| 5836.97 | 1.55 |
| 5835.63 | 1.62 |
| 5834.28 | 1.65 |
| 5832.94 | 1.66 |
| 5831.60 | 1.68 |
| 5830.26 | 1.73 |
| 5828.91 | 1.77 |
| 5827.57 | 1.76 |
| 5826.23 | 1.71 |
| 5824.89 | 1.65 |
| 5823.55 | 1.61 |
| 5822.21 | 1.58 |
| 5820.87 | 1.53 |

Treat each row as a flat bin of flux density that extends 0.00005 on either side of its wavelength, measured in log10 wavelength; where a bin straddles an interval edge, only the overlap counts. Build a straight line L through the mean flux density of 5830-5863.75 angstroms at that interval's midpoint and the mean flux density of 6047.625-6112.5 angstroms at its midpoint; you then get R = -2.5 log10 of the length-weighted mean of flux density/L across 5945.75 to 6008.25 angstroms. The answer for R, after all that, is -0.23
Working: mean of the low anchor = 1.7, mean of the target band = 1.94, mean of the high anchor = 1.48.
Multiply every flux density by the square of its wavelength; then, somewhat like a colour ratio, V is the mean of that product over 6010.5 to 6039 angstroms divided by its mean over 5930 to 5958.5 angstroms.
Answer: 1.03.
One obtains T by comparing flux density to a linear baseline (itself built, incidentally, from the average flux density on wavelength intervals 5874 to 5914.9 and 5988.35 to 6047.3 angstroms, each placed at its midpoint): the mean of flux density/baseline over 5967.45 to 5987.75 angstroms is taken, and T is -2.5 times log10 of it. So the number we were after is -0.18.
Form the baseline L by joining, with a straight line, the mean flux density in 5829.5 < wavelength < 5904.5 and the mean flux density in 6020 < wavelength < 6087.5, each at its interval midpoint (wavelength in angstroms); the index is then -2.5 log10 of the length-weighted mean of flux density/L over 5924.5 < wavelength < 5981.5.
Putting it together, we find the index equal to -0.17 mag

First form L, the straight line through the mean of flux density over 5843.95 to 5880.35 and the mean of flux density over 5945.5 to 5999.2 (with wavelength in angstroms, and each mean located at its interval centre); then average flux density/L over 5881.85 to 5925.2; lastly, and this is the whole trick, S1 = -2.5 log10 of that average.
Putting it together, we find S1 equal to 0.15 mag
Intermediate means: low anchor 1.76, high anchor 1.92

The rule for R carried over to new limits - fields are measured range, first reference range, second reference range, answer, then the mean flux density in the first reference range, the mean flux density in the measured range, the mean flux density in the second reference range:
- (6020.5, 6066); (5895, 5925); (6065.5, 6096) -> -0.17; 1.71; 1.78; 1.48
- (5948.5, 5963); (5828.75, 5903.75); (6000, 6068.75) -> 0.16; 1.57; 1.5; 1.88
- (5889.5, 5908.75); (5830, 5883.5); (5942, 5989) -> 0.49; 1.73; 1.14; 1.88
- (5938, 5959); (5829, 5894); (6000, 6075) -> -0.06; 1.66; 1.85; 1.86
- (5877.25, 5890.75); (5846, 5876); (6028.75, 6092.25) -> 0.08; 1.75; 1.62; 1.63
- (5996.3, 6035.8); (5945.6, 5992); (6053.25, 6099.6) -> -0.19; 1.88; 2.04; 1.51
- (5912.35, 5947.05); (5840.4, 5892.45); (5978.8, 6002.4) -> -0.12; 1.68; 2.25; 2.34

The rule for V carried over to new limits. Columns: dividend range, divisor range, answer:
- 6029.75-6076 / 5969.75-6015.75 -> 0.80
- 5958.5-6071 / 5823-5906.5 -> 1.27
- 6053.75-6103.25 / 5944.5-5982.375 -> 0.87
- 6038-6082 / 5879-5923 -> 1.13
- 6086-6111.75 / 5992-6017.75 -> 0.62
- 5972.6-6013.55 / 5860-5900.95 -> 1.52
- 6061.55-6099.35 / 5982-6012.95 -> 0.68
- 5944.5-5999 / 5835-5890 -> 1.17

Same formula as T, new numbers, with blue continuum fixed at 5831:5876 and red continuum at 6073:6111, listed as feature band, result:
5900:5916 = 0.06 mag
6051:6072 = -0.16 mag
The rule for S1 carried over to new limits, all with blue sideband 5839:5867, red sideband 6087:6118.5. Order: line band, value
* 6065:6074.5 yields -0.18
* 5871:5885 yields -0.06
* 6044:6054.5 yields -0.19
